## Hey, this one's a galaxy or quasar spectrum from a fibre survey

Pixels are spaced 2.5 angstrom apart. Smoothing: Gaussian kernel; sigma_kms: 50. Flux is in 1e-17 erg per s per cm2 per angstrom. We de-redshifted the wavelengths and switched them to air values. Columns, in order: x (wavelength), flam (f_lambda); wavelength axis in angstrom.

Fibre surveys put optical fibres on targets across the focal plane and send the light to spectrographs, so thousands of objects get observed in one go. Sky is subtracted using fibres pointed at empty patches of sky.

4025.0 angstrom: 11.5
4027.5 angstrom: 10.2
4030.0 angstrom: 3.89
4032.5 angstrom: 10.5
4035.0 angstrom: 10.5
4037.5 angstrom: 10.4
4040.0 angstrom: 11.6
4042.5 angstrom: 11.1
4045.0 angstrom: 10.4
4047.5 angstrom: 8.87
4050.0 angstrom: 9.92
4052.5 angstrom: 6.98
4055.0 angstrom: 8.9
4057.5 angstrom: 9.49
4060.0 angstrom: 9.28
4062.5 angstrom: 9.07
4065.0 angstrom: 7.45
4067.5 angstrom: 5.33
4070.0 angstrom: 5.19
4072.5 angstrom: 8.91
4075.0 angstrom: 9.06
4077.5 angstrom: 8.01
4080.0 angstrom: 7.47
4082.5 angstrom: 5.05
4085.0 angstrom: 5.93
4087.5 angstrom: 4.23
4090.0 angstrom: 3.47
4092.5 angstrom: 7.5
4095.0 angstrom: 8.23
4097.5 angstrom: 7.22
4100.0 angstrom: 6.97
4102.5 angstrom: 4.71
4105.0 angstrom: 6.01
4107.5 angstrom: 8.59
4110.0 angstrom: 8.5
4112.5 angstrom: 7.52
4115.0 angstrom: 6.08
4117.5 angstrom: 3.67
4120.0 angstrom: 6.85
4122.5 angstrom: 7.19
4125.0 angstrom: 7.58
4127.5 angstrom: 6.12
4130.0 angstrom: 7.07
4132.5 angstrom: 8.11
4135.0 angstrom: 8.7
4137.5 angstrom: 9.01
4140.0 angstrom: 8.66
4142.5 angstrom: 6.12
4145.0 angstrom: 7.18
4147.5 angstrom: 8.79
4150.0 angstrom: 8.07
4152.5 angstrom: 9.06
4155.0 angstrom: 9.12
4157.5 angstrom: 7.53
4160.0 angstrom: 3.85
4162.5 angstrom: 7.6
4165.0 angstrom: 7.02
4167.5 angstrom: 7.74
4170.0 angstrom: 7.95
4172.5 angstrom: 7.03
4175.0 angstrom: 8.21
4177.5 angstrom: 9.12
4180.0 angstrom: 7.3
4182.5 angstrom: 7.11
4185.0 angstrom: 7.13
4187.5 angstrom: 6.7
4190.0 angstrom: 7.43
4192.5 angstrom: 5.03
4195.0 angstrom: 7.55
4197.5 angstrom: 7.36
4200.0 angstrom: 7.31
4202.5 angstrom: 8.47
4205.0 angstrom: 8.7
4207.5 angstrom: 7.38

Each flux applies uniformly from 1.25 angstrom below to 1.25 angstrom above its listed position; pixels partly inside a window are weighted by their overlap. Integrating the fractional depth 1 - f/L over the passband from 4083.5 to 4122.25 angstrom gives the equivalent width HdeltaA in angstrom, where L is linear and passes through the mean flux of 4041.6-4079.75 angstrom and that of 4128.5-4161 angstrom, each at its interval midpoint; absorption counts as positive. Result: 8.4 angstrom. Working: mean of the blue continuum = 8.48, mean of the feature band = 6.38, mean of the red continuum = 7.81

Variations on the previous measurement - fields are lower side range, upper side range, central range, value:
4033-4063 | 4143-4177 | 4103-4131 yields 5.52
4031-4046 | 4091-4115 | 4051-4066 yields 1.54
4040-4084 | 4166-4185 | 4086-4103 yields 4.29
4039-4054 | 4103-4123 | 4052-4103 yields 7.67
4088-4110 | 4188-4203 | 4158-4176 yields -0.26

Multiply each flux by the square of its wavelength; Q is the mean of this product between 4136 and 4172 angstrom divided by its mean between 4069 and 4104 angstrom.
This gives 1.2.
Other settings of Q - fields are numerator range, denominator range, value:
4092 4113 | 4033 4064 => 0.77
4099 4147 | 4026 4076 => 0.83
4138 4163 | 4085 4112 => 1.20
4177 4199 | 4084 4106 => 1.24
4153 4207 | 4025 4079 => 0.89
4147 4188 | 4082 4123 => 1.24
